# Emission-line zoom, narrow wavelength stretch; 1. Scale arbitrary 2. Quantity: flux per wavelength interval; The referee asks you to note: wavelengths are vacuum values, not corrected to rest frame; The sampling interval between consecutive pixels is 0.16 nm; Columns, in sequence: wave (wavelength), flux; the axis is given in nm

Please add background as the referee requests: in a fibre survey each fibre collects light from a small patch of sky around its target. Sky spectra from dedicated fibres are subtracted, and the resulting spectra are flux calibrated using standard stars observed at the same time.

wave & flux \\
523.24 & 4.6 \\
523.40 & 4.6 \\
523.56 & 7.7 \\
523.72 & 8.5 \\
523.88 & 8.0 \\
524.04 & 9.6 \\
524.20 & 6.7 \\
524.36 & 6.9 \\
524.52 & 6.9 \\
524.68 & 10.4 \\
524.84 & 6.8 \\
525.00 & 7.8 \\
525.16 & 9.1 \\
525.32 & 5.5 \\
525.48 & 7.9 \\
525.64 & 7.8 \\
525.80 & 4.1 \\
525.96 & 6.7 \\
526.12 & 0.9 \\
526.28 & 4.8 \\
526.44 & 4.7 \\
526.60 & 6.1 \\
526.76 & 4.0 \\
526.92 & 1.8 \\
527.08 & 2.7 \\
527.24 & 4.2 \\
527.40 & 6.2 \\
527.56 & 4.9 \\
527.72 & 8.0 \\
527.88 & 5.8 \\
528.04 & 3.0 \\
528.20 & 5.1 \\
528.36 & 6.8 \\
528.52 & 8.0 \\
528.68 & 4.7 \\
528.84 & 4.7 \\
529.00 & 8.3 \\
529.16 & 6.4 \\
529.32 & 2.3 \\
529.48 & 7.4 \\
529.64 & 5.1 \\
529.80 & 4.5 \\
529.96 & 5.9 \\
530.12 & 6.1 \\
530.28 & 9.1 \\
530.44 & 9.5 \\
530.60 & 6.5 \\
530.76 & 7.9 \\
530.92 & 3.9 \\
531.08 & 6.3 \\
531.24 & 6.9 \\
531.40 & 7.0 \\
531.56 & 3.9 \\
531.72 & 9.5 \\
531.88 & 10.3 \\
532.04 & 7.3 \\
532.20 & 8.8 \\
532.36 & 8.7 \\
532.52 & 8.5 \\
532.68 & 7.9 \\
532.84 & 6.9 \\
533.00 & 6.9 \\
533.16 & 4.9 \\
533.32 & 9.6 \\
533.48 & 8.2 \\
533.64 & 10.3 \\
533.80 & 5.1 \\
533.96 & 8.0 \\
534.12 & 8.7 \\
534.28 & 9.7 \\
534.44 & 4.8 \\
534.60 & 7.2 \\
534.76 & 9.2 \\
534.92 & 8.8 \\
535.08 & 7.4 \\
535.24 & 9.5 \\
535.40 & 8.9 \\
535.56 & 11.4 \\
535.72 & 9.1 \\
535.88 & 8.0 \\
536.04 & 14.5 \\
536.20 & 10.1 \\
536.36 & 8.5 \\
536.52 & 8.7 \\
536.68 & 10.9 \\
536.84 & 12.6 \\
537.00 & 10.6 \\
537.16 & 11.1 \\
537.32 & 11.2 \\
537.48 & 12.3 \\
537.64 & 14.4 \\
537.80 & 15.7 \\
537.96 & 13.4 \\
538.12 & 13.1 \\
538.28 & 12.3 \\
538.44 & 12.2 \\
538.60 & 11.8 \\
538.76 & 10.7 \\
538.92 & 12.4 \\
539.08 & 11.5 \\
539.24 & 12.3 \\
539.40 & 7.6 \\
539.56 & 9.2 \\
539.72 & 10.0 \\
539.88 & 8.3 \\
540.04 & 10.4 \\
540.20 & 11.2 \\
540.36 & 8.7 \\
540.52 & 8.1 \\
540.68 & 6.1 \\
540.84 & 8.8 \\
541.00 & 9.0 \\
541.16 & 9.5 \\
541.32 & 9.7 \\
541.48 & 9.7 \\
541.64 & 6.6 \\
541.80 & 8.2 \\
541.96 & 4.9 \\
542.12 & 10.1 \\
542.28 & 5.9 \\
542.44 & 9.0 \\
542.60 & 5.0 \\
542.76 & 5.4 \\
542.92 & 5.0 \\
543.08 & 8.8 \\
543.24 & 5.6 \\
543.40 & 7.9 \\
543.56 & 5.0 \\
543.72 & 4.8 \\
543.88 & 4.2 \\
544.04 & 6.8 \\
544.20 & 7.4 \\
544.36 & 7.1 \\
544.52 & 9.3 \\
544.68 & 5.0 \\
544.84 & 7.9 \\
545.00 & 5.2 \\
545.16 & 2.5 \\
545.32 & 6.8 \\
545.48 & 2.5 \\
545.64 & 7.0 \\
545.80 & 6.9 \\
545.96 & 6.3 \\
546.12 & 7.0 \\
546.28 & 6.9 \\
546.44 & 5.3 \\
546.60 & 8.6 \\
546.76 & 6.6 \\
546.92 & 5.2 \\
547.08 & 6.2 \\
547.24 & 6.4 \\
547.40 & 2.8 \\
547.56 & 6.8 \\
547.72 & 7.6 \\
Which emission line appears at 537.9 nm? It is C III] 1909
